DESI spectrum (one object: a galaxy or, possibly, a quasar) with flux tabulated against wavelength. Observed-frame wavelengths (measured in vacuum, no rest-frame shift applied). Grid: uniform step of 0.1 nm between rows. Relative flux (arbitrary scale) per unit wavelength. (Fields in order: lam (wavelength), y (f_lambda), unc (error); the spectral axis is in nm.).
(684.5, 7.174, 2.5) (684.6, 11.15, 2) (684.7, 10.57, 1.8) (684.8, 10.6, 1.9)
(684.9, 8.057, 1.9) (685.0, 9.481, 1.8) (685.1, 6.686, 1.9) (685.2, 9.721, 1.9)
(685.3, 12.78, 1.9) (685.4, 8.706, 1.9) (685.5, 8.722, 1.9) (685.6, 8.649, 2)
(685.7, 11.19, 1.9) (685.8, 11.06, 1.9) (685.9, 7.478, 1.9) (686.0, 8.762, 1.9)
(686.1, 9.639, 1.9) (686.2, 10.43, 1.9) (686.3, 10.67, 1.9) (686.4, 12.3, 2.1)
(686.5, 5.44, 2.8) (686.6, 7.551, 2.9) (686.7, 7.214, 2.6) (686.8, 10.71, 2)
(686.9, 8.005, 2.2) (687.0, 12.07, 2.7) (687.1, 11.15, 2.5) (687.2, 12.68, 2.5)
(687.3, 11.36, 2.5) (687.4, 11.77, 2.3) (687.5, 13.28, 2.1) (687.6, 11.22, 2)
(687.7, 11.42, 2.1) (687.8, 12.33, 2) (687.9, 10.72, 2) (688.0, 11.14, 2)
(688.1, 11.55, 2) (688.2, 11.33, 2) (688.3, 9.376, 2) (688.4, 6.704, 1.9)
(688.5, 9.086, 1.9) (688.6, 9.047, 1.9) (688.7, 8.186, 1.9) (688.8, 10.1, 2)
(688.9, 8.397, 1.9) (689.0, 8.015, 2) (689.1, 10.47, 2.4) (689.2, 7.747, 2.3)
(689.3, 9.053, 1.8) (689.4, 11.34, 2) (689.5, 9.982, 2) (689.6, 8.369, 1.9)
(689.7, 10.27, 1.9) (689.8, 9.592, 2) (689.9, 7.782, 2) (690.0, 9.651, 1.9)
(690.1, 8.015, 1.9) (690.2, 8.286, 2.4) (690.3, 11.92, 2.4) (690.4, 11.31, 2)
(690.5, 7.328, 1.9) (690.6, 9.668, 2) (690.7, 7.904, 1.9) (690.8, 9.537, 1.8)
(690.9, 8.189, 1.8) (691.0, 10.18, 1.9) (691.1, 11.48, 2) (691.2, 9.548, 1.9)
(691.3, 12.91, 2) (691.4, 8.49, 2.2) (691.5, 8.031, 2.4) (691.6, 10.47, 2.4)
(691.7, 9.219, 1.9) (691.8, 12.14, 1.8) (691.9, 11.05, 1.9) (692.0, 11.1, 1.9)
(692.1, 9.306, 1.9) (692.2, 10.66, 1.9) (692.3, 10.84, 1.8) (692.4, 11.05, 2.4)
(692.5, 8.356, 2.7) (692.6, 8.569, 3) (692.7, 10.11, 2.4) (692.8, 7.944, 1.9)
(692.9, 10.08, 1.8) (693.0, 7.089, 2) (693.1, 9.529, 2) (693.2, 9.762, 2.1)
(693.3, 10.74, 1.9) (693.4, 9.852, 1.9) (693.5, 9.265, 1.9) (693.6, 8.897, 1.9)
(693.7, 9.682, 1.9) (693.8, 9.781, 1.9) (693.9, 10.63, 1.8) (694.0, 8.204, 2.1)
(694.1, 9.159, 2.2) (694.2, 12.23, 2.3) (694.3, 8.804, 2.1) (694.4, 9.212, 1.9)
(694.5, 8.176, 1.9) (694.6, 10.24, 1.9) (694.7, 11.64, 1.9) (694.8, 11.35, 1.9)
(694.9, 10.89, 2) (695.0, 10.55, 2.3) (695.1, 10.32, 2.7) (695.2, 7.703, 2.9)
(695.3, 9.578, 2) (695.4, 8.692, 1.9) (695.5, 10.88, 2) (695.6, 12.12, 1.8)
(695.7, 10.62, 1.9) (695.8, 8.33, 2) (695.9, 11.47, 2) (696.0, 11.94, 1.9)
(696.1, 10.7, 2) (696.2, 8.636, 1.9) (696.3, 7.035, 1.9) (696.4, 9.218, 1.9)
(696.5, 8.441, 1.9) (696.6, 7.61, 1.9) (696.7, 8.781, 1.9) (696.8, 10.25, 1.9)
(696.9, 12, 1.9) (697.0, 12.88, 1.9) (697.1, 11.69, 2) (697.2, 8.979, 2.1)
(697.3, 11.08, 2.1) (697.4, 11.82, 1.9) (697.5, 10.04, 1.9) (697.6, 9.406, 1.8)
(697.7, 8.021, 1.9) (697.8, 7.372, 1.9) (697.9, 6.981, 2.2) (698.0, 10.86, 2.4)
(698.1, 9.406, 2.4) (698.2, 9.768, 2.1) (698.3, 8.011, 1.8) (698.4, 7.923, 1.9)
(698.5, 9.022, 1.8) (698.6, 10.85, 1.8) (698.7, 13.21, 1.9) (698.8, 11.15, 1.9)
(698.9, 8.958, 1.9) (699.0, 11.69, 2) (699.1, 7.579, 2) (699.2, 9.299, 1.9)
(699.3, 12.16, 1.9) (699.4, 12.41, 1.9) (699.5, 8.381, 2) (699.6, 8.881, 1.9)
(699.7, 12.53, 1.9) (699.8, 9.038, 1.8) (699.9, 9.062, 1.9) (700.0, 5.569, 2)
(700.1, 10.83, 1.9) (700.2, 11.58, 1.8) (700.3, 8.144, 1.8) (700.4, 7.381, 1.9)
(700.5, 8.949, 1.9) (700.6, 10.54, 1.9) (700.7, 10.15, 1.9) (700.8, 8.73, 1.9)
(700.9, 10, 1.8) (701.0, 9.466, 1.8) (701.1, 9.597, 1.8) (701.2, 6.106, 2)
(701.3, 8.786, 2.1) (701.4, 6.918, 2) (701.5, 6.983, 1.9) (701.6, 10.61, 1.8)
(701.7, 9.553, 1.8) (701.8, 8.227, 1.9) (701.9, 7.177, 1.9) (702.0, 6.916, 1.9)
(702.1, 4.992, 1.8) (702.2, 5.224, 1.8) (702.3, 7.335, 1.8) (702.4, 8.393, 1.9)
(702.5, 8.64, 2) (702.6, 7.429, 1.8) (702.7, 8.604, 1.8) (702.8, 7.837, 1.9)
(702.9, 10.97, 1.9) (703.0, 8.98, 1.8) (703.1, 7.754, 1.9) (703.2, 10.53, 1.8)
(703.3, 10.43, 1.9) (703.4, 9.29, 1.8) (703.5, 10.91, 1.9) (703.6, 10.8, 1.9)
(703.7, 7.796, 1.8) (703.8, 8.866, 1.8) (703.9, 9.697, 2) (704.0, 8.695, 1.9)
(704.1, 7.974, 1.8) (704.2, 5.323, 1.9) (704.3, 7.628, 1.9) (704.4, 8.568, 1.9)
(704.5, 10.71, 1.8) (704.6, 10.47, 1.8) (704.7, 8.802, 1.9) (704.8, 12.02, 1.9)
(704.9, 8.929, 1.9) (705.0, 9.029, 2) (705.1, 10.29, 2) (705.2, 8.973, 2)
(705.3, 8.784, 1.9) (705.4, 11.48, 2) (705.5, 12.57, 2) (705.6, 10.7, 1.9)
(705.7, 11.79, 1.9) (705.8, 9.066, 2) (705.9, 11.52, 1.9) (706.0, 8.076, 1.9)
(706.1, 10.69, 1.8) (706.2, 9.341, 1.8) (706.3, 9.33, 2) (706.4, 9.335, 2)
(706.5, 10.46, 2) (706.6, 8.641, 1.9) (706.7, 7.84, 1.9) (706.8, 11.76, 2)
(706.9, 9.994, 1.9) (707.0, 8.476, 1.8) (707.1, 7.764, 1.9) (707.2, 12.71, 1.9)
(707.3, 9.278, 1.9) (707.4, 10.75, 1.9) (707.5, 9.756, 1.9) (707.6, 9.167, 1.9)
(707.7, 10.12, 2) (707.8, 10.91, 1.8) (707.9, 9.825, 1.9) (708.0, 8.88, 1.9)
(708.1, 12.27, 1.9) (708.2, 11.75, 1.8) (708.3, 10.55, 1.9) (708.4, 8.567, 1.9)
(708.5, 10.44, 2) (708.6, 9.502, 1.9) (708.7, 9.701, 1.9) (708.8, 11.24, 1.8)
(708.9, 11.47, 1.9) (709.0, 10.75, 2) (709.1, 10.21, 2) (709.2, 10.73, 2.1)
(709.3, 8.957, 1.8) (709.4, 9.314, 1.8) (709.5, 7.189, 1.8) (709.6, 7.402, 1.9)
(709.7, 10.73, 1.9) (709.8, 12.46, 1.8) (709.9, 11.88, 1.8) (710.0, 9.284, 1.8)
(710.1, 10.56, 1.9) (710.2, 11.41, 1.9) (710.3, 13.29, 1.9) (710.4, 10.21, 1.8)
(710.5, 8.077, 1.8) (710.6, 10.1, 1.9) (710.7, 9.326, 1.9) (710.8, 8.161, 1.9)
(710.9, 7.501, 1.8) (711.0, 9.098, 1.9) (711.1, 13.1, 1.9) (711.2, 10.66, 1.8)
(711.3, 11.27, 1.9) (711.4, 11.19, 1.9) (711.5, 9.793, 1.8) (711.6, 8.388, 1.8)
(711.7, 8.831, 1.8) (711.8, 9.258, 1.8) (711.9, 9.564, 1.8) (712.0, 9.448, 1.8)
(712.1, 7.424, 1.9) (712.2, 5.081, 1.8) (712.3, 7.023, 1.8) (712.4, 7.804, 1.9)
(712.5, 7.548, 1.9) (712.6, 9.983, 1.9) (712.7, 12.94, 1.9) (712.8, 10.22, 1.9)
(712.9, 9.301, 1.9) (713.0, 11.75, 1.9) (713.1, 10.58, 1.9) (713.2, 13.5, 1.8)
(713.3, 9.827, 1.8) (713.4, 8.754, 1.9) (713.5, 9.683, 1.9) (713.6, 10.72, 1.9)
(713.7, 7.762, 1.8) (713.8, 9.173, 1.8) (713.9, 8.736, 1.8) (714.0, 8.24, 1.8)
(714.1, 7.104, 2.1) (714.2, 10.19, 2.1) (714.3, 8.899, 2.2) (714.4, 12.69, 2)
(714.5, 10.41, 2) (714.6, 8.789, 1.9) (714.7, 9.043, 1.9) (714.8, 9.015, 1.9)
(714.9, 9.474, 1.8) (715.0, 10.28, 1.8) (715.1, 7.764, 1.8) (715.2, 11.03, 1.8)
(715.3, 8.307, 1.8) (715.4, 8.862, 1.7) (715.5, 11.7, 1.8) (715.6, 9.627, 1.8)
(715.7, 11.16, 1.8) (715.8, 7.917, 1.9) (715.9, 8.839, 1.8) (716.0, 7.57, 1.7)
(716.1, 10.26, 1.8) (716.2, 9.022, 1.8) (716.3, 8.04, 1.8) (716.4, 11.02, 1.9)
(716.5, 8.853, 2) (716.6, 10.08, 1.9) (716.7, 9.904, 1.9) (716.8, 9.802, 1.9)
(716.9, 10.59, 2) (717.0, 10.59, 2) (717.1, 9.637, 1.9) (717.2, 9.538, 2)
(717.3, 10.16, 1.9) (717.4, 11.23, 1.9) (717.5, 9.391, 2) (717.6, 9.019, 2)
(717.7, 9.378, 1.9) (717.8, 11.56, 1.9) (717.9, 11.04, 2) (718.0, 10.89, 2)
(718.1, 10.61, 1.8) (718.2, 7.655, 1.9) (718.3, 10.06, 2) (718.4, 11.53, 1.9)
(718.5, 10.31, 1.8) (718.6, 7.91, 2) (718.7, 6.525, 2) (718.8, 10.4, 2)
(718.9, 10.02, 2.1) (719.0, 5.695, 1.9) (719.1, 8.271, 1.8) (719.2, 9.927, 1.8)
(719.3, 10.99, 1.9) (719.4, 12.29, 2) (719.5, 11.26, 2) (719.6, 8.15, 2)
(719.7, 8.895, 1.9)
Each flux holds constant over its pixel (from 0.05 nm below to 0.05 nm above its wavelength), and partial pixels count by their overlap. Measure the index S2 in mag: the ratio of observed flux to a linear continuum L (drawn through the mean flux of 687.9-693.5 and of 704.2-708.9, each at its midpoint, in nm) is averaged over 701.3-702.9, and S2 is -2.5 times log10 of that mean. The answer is 0.25 mag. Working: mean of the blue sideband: 9.6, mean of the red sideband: 9.93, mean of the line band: 7.79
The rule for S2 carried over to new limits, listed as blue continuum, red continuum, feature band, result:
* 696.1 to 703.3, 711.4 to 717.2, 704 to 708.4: -0.06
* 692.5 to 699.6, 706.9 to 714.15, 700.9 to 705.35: 0.13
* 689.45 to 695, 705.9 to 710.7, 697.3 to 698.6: 0.07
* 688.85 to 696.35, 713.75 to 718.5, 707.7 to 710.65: -0.06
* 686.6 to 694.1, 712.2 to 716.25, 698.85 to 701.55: 0.05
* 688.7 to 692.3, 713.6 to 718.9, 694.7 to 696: -0.08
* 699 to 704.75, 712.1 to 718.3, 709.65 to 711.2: -0.11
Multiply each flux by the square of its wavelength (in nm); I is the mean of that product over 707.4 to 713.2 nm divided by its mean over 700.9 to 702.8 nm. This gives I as 1.3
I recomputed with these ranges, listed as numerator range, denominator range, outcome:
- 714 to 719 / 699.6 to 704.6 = 1.15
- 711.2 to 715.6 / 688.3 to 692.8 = 1.06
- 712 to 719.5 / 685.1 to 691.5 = 1.06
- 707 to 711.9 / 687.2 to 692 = 1.07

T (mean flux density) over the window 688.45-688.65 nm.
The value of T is 9.07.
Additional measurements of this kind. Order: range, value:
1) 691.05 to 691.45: 10.6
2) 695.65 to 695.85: 9.48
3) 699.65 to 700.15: 9.41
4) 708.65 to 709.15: 10.7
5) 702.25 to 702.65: 7.95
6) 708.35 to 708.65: 9.5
